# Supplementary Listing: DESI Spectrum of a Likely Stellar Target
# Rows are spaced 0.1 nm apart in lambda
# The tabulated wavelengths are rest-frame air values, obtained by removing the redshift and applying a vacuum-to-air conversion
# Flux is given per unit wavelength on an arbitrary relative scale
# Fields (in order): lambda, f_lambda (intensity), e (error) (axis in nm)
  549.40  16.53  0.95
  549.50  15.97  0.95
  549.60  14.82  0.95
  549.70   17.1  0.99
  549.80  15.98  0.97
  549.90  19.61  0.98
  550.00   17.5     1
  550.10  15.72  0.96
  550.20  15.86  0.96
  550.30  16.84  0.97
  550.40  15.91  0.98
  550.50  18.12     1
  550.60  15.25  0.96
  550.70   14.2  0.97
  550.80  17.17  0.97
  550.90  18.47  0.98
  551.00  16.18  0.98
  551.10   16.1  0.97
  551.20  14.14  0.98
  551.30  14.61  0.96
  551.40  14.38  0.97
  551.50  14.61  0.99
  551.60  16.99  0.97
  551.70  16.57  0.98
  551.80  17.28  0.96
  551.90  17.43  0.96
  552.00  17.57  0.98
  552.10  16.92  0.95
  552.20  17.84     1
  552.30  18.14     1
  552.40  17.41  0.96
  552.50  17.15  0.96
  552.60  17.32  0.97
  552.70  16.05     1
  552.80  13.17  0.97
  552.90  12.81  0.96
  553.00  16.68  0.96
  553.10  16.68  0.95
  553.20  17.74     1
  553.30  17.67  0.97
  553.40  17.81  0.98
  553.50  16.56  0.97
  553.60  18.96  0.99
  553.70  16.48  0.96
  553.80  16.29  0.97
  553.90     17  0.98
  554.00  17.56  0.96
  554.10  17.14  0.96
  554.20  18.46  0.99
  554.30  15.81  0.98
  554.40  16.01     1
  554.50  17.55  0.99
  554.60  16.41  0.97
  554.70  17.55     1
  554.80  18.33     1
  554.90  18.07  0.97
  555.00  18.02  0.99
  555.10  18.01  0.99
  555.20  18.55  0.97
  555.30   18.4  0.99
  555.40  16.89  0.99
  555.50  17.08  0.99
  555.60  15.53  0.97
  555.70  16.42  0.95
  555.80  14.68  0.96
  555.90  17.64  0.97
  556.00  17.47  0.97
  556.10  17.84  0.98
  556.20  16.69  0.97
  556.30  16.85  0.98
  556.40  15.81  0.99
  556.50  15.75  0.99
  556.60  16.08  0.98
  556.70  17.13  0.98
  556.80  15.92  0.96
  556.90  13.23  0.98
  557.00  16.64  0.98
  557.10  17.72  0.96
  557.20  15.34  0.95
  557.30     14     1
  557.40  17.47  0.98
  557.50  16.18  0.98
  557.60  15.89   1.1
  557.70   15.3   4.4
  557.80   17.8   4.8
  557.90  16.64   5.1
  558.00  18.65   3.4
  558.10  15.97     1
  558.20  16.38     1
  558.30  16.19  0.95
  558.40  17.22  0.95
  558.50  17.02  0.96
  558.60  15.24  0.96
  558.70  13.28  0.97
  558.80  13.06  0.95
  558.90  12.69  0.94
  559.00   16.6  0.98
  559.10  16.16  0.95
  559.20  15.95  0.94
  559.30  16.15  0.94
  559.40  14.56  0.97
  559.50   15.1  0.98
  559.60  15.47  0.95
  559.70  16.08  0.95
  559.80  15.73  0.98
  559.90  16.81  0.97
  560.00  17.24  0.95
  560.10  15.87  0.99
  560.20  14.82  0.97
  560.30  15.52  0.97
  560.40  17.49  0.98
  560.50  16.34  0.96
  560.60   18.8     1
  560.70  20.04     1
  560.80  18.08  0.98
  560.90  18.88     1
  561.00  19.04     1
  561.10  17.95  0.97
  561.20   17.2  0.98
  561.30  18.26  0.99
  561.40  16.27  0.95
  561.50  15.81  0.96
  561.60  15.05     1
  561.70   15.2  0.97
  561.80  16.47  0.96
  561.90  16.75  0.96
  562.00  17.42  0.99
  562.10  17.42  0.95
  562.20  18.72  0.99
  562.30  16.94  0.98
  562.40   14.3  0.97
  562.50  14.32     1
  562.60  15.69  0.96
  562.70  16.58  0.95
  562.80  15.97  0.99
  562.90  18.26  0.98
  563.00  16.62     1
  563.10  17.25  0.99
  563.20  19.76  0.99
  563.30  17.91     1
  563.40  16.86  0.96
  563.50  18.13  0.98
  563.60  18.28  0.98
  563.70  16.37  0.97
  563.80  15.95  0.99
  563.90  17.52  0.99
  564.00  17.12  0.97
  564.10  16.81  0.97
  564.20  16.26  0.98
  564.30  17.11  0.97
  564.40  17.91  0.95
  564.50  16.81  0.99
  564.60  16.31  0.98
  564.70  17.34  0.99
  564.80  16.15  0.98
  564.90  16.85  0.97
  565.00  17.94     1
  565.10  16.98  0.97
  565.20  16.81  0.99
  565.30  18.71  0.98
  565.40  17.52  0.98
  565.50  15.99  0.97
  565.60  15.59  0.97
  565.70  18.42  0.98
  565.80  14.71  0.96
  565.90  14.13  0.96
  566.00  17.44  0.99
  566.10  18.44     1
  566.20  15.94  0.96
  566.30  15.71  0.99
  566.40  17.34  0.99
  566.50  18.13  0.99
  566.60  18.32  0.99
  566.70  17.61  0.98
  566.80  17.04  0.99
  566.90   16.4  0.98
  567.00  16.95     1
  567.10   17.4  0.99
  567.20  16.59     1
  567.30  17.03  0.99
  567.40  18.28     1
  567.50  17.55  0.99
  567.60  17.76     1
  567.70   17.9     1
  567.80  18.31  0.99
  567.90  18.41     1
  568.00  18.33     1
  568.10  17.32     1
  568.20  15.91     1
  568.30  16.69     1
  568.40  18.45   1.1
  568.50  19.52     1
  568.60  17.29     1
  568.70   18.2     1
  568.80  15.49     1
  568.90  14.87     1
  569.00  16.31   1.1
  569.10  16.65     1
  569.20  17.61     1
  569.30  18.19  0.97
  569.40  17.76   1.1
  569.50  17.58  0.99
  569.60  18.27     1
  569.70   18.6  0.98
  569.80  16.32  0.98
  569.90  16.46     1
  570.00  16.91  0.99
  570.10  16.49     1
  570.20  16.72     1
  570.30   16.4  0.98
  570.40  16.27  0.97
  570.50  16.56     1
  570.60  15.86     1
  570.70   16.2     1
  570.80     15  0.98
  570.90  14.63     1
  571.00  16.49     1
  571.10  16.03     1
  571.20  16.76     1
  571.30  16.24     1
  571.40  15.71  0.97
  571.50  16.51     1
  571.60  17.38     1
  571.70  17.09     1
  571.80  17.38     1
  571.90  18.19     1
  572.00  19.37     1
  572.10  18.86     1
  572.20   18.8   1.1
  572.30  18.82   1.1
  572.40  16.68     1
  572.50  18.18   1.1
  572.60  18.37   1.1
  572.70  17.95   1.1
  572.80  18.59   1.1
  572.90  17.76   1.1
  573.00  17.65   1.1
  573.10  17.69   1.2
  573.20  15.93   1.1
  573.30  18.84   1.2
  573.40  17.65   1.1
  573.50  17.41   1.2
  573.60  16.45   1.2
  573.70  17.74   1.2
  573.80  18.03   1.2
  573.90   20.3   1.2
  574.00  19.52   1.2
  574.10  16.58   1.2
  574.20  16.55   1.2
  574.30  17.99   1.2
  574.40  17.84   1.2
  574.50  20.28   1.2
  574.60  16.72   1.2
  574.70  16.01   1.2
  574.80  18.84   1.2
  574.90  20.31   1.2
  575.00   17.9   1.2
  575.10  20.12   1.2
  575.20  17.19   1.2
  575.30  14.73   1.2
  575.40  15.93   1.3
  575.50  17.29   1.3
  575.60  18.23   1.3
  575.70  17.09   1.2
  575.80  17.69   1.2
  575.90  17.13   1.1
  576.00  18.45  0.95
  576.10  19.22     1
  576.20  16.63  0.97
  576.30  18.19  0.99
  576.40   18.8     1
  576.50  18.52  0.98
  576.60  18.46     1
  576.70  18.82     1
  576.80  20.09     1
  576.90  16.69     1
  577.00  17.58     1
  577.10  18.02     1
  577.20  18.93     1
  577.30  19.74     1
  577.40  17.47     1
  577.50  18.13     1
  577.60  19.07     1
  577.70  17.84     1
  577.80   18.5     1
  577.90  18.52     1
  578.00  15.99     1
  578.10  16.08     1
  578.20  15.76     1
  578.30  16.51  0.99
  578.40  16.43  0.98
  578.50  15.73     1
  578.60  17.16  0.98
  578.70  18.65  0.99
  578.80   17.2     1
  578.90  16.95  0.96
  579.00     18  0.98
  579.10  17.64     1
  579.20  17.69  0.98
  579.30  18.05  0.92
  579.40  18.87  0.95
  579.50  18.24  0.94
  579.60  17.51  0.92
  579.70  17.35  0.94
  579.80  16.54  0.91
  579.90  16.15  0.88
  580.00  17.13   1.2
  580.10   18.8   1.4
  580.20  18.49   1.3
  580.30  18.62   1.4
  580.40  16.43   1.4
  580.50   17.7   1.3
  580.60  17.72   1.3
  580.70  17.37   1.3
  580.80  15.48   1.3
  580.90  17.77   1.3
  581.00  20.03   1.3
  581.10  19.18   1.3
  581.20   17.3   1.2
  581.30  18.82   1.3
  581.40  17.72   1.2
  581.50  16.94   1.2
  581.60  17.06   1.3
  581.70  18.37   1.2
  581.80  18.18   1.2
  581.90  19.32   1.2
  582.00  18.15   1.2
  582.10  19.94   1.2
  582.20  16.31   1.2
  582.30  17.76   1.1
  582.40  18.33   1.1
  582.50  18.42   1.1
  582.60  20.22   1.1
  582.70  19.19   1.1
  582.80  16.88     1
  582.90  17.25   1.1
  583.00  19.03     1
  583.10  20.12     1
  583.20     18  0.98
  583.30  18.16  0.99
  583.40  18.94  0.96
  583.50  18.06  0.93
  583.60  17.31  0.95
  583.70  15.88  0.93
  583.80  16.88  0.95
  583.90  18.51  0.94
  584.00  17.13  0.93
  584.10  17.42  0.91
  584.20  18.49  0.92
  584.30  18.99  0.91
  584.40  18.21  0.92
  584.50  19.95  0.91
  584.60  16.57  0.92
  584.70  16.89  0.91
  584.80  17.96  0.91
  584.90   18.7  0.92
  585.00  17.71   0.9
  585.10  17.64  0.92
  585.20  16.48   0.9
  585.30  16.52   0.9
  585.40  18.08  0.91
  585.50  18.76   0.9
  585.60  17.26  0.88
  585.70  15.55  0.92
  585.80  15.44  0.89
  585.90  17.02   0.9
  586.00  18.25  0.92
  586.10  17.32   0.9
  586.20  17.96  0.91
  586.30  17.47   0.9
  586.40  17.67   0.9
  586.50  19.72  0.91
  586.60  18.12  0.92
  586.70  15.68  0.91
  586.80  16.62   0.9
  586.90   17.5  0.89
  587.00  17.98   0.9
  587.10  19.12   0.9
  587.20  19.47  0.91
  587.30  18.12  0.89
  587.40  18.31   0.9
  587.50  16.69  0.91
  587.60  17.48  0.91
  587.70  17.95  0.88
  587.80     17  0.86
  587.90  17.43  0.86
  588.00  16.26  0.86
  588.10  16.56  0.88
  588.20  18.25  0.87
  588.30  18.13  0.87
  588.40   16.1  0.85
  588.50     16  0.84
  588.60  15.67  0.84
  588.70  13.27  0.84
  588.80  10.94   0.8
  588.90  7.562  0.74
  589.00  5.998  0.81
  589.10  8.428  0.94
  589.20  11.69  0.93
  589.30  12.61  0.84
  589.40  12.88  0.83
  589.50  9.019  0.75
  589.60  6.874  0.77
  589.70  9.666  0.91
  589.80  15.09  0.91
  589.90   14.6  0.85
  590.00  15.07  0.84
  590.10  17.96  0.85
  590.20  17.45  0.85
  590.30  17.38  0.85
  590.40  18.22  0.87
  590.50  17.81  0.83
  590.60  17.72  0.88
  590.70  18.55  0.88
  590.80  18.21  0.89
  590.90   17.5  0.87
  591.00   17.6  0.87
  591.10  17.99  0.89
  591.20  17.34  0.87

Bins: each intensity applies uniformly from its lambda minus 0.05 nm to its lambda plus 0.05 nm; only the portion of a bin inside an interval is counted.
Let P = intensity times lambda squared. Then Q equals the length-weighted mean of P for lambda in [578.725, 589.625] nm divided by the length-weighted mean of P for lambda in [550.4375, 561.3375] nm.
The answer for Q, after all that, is 1.1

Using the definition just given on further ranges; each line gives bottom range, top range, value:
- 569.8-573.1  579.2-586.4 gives 1.09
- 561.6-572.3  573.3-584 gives 1.09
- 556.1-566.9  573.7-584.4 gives 1.14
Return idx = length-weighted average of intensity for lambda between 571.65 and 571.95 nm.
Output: 17.6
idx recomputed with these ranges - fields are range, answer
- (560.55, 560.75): 19.4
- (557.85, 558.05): 17.6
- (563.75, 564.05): 16.9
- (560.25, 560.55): 16.4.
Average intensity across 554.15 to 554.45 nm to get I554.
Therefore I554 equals 16.8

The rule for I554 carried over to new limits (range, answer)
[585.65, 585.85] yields 15.5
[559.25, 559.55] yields 15.3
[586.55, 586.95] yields 17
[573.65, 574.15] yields 18.4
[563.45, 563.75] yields 17.6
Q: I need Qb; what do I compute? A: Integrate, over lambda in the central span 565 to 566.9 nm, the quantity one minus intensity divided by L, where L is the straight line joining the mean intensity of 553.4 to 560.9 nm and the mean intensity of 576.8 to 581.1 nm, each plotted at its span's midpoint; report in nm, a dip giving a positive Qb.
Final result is 0.01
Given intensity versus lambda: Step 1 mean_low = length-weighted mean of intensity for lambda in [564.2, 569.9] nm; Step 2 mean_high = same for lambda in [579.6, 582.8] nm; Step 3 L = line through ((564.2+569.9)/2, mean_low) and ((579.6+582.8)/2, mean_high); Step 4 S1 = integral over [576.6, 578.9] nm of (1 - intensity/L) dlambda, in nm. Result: 0.01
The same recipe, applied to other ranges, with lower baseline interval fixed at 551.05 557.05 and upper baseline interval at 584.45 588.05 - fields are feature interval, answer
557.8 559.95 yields 0.13 nm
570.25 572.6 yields 0.03 nm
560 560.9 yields -0.02 nm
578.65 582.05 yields -0.08 nm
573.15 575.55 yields -0.07 nm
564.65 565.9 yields 0.01 nm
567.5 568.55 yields -0.05 nm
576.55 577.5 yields -0.06 nm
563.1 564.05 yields -0.03 nm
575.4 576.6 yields -0.04 nm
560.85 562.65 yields 0.02 nm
